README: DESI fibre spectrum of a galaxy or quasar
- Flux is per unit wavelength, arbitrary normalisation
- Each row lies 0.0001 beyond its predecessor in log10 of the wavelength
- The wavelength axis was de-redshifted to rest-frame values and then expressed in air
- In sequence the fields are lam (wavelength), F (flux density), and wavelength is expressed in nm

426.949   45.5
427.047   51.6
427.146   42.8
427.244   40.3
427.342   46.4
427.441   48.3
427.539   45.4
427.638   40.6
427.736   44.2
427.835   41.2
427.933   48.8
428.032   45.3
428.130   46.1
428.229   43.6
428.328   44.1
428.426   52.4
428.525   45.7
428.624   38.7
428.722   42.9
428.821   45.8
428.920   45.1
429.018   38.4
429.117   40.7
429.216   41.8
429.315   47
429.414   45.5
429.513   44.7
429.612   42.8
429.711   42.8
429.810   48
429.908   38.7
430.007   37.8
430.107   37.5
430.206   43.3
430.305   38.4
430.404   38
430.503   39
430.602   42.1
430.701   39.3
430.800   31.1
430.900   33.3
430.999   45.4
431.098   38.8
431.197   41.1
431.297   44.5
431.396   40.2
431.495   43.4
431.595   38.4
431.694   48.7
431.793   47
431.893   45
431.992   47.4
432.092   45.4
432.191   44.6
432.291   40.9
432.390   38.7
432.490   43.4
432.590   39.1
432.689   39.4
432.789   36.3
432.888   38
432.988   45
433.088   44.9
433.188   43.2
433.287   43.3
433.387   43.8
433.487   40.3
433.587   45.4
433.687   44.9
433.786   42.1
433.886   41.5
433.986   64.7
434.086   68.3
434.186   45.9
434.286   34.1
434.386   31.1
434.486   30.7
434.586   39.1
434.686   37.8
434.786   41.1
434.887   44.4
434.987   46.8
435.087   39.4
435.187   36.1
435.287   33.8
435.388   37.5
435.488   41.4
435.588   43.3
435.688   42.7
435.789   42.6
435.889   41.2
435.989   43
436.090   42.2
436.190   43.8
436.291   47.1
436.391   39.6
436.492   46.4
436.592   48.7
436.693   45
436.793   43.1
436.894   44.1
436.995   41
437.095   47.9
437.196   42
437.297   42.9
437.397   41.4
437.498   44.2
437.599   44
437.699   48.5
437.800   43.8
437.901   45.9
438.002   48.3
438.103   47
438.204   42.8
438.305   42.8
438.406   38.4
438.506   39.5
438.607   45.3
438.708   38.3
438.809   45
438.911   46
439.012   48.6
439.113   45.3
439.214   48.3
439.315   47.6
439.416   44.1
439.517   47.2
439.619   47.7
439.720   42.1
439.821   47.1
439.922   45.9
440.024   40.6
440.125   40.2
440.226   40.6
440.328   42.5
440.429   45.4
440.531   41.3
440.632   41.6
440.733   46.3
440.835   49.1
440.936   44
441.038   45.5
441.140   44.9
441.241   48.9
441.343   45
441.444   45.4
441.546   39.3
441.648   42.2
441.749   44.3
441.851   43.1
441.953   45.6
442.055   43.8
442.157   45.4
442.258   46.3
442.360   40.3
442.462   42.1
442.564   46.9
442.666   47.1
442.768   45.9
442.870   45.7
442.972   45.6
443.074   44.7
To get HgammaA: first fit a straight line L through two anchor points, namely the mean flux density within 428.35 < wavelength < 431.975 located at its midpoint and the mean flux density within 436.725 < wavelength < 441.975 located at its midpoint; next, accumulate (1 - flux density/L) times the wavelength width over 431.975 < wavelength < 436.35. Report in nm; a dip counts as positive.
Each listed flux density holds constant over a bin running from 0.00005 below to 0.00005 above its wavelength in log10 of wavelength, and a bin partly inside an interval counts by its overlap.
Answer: 0.07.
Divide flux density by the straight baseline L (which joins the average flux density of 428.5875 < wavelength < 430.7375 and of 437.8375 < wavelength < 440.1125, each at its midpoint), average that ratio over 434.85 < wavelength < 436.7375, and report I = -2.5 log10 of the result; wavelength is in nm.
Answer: 0.03 mag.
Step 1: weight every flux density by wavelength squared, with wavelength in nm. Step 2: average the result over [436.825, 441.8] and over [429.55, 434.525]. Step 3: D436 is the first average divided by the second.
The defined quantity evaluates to 1.1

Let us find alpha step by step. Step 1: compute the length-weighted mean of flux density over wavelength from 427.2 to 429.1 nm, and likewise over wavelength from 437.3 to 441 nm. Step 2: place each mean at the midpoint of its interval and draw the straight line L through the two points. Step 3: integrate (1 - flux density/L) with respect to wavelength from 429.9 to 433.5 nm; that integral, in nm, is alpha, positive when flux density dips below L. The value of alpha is 0.25 nm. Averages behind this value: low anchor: 44.3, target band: 41.2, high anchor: 44.3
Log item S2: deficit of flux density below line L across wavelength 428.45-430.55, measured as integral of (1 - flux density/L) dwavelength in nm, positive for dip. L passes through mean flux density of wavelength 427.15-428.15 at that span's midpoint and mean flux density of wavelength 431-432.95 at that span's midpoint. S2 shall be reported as 0.068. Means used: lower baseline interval 44.6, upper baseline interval 42.2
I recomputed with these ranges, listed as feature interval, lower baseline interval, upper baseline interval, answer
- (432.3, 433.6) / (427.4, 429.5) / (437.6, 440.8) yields 0.073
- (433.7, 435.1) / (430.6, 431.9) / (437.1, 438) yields -0.018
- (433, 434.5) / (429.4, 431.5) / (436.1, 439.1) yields -0.060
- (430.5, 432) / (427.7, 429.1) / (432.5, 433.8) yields 0.038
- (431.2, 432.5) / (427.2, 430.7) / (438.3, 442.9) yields -0.003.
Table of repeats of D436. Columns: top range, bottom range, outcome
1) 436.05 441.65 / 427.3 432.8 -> 1.08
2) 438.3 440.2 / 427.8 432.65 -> 1.09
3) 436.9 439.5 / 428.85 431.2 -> 1.13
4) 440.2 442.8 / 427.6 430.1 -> 1.08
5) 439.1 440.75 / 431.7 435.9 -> 1.07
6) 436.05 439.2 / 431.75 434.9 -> 1.05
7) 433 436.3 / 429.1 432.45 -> 1.04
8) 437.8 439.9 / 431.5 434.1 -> 1.04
